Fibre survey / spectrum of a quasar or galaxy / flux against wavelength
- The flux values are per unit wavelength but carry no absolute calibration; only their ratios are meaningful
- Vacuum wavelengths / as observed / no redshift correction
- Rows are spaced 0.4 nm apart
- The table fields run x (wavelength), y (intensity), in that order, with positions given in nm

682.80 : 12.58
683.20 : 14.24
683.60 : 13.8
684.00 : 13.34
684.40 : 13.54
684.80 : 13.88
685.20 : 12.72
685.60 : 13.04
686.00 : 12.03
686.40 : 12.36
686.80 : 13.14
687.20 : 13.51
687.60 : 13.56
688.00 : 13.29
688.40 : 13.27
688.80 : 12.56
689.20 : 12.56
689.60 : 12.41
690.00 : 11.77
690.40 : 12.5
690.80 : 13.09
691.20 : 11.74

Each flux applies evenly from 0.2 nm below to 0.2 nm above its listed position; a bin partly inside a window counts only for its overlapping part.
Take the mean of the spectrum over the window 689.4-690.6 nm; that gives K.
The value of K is 12.2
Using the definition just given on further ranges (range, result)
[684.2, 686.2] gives 13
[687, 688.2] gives 13.5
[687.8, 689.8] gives 12.8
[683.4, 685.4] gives 13.5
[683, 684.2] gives 13.8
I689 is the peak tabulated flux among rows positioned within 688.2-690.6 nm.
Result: 13.27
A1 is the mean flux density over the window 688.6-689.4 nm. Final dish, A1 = 12.6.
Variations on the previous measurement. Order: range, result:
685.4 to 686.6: 12.5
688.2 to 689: 12.9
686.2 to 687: 12.7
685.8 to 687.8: 12.9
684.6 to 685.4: 13.3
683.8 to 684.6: 13.4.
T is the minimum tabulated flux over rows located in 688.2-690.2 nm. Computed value 11.77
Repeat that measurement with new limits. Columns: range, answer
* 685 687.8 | 12.03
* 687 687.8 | 13.51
